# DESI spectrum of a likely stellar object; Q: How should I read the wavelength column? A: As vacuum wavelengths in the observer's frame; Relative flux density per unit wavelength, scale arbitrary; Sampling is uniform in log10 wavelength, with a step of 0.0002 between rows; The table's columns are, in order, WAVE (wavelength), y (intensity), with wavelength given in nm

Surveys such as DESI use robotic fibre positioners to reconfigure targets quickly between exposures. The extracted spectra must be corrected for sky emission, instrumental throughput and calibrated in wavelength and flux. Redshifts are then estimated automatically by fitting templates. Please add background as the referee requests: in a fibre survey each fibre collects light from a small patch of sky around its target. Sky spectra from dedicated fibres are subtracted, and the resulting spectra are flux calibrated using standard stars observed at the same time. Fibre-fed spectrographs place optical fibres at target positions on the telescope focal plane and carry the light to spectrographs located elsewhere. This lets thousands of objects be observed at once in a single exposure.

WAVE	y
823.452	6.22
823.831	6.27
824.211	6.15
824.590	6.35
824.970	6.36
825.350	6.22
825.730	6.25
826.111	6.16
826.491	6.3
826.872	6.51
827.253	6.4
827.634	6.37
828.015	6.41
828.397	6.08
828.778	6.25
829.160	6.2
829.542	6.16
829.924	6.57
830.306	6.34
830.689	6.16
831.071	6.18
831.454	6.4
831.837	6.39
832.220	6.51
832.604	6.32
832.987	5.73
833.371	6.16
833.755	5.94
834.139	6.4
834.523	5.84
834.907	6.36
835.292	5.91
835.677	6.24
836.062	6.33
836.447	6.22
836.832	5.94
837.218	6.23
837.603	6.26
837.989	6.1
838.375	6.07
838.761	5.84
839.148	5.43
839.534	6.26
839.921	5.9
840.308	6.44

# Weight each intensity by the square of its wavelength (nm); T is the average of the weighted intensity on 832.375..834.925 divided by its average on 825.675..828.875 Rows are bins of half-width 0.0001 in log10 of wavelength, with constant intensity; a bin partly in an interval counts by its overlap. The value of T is 1.0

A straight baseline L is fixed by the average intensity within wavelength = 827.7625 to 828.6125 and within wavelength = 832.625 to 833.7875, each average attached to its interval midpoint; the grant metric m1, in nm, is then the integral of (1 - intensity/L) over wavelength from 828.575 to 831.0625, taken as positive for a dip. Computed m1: -0.04 nm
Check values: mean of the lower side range 6.26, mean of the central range 6.27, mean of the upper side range 6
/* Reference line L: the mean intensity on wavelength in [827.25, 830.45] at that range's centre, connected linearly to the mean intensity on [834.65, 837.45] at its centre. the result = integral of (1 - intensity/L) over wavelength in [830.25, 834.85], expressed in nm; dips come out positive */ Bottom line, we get 0.03 nm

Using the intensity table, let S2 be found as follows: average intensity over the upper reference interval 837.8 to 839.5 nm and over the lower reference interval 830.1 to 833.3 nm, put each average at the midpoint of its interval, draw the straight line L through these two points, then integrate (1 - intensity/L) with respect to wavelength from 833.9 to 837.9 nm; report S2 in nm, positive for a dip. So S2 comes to -0.09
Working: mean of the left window 6.25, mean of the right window 5.9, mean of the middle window 6.17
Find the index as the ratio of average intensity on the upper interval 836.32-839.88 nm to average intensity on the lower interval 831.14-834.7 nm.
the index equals 1.0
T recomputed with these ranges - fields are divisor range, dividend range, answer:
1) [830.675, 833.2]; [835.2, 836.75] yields 1.00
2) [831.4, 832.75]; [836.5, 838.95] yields 0.96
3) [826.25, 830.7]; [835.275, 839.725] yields 0.98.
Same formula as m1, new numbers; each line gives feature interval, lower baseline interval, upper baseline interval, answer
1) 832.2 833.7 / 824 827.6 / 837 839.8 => 0.006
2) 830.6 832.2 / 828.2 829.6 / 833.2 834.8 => -0.046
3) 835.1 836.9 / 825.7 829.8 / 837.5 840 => -0.027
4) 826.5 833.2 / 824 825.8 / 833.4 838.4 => -0.086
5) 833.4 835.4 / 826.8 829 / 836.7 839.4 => 0.002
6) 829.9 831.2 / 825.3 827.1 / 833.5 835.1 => -0.016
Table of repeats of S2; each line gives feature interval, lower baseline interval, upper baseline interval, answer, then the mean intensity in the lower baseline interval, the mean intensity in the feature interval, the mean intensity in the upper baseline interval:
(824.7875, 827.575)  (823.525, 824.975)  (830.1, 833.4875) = -0.02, 6.27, 6.32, 6.25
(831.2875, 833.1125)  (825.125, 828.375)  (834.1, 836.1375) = -0.02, 6.31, 6.29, 6.15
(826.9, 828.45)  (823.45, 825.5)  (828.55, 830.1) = -0.02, 6.27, 6.35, 6.29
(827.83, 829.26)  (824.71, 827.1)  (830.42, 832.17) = 0.02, 6.3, 6.24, 6.3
